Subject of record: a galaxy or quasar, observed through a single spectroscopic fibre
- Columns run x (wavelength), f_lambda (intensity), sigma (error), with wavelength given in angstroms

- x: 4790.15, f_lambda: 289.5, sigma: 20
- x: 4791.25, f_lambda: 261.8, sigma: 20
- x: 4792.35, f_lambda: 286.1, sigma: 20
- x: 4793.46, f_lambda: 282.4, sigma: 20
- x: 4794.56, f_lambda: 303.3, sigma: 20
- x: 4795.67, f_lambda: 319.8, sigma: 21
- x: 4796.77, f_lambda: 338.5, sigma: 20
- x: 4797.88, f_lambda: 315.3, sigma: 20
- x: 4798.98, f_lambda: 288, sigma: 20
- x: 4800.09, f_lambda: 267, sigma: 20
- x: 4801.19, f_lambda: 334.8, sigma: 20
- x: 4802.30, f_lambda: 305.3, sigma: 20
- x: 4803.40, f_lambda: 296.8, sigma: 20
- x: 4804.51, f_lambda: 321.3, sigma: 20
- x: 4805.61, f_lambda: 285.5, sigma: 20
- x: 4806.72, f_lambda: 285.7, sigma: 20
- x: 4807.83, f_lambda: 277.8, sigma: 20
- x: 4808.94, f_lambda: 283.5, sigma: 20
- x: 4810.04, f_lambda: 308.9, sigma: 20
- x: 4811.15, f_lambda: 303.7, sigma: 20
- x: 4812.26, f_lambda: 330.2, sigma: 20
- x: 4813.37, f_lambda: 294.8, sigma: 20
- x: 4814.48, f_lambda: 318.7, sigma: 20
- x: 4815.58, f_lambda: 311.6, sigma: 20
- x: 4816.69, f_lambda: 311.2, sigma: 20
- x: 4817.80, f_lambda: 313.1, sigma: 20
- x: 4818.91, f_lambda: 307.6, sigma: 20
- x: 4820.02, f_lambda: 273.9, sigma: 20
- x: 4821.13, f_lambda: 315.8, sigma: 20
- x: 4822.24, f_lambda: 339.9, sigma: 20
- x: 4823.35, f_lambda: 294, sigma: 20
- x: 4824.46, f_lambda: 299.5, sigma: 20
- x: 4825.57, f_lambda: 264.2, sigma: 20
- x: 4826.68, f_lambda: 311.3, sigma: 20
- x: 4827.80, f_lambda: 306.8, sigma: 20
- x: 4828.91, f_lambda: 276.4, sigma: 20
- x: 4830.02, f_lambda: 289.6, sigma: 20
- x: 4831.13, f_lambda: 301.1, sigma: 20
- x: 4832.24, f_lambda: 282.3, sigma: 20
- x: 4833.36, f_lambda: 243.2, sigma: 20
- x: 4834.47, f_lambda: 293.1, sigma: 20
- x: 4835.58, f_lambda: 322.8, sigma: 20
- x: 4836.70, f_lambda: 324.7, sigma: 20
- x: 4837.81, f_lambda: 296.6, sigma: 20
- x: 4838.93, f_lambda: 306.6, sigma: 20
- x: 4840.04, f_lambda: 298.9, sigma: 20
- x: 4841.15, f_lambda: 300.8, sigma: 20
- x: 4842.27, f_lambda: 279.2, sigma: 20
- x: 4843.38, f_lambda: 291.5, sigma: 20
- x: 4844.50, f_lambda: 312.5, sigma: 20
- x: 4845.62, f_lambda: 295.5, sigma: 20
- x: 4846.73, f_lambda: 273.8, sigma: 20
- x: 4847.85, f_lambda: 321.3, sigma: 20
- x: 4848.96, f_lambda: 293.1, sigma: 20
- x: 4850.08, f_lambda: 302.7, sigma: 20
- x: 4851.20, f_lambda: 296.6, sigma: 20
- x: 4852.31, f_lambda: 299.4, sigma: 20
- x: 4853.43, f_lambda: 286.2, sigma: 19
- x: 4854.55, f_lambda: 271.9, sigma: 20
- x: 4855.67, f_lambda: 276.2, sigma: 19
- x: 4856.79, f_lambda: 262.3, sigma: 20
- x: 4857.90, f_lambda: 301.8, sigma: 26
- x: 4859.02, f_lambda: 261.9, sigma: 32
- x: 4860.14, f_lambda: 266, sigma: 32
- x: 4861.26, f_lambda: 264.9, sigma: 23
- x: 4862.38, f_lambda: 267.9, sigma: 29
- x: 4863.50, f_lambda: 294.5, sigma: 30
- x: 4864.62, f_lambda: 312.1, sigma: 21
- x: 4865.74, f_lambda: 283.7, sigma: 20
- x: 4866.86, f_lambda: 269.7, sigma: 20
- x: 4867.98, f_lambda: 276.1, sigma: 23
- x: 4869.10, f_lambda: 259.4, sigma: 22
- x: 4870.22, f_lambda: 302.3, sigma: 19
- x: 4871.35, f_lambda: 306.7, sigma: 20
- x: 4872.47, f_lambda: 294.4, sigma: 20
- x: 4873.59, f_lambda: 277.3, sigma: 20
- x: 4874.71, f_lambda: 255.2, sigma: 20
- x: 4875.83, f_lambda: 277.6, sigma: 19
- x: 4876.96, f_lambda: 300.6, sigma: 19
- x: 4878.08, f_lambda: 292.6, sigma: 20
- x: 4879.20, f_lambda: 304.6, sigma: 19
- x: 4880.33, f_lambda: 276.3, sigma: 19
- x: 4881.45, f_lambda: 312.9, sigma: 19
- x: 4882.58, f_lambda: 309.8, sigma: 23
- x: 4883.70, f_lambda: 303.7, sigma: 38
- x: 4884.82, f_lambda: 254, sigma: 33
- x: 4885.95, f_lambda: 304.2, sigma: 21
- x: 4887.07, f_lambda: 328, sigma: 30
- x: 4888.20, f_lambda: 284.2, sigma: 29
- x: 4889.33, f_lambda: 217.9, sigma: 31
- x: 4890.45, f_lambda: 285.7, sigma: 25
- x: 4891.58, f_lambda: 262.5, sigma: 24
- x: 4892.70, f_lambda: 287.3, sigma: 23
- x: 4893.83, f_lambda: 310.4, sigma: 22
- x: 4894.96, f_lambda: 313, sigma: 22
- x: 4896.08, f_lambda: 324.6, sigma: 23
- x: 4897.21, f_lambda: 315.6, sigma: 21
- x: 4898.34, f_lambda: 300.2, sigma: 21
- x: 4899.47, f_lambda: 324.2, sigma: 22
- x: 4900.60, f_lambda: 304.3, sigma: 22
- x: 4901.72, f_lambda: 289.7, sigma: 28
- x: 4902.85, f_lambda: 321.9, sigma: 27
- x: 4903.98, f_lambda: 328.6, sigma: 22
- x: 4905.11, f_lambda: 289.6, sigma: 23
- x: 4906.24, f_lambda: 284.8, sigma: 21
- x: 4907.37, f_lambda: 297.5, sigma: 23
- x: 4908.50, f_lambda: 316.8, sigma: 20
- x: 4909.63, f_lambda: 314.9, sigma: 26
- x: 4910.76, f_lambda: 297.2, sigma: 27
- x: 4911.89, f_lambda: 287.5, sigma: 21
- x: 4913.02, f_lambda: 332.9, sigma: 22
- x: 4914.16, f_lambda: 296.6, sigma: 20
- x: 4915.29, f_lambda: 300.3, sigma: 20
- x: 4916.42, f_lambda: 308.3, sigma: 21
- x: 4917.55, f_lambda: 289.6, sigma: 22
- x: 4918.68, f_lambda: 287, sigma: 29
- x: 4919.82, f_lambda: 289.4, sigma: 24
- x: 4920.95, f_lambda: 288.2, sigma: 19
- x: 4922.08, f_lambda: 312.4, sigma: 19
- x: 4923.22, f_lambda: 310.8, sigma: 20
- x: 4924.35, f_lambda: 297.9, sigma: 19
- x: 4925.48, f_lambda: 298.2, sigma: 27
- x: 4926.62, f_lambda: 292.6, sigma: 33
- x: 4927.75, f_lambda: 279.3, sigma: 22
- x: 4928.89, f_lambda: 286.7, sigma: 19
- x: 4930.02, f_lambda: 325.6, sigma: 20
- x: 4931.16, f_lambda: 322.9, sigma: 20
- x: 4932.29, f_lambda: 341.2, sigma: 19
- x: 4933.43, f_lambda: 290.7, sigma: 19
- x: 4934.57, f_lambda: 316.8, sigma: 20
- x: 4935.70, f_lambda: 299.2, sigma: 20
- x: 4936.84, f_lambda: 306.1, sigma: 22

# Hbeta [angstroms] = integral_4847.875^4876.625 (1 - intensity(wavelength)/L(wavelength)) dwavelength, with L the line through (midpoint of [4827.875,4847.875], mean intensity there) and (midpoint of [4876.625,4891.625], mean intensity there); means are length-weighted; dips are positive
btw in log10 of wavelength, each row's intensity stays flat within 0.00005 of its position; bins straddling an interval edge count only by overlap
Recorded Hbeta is 0.8 angstroms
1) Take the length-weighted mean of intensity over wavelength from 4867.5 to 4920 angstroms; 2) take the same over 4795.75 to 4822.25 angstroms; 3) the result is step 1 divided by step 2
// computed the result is 1.0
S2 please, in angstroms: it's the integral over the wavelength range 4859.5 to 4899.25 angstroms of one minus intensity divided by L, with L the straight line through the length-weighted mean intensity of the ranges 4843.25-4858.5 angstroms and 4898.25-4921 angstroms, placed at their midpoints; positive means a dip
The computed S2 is 1.1 angstroms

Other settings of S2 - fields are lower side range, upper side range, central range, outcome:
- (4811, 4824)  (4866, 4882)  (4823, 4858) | 0.84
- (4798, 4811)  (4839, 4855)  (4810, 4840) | -0.54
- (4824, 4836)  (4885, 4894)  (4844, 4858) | -0.21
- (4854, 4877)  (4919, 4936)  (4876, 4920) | -0.99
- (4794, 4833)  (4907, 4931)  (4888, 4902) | 0.32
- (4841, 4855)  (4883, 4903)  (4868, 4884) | 0.27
